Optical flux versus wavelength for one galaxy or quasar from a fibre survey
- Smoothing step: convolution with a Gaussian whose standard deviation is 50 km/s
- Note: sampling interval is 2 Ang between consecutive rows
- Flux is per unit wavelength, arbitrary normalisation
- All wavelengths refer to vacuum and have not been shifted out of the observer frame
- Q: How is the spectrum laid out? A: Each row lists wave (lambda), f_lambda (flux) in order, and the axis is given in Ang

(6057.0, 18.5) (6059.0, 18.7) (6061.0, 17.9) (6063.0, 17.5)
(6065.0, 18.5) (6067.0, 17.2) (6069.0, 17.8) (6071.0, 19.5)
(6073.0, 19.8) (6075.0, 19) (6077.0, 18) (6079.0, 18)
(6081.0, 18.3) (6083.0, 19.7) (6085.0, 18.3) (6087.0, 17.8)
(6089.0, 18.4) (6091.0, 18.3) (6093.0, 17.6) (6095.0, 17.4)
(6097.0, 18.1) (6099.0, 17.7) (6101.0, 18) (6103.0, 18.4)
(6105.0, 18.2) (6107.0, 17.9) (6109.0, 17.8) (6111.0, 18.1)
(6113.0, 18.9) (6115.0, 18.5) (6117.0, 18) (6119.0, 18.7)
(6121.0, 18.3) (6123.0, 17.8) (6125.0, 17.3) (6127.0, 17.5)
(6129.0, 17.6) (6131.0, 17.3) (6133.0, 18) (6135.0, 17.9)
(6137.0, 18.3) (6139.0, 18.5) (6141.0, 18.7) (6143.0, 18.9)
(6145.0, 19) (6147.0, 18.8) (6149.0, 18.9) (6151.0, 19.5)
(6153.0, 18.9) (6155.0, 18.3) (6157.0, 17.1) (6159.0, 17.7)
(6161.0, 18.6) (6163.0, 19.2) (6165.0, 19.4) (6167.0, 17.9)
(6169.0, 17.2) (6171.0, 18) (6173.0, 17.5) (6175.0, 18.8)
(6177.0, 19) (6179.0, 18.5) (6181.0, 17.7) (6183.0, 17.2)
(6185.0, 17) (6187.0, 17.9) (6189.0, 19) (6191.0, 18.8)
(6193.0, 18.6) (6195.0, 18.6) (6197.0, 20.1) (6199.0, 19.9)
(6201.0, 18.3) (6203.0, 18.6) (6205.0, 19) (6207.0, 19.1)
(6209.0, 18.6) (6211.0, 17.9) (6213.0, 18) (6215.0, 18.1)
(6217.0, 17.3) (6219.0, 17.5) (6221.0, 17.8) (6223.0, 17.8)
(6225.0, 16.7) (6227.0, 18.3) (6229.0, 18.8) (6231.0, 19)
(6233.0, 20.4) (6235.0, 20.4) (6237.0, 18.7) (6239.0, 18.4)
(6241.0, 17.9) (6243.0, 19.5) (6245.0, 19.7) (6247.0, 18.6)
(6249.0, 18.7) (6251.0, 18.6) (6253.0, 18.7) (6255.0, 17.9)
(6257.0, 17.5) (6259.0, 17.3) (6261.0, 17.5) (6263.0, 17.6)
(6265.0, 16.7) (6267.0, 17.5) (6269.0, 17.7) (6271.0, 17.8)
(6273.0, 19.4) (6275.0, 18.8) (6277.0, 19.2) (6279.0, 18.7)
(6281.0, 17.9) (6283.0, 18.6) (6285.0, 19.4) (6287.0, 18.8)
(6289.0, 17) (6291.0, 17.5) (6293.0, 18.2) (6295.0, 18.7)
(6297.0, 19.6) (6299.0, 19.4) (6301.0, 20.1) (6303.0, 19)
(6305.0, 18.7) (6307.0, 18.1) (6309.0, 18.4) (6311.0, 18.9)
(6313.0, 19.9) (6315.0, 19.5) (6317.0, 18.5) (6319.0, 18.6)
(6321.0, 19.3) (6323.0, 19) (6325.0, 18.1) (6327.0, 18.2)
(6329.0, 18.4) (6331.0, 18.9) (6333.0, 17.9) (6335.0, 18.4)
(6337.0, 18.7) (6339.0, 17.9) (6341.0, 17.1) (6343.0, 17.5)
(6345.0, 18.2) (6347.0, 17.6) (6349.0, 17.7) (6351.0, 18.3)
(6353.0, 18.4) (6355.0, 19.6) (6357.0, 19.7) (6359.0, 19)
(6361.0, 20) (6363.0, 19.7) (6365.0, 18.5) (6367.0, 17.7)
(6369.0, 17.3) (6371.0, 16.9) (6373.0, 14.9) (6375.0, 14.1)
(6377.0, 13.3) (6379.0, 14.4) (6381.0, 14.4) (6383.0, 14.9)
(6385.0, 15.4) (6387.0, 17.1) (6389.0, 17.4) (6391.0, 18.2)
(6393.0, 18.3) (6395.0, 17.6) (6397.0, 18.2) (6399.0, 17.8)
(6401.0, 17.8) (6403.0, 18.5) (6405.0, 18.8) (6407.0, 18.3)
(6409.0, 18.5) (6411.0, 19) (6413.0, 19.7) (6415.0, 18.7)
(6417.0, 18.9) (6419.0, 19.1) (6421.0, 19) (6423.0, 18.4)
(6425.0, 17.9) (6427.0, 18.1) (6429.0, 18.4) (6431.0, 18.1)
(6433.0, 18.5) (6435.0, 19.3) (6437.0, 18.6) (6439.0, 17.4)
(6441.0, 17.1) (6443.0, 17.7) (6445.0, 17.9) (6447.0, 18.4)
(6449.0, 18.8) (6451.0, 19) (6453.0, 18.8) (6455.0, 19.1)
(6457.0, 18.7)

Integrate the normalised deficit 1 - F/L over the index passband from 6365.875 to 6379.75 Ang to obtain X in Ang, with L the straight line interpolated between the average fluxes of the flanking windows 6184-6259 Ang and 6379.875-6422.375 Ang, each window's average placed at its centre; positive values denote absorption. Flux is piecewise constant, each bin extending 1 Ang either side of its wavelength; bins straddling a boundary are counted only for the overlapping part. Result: 1.9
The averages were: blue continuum 18.5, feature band 15.6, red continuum 17.9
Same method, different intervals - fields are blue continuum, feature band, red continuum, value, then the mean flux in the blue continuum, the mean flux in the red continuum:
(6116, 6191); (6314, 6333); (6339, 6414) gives -1.0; 18.2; 17.6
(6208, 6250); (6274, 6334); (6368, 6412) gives -3.3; 18.5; 16.9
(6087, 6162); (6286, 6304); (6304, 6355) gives -0.3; 18.2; 18.4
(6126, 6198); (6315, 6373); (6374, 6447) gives -1.7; 18.3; 17.6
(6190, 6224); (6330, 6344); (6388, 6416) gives 0.3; 18.5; 18.3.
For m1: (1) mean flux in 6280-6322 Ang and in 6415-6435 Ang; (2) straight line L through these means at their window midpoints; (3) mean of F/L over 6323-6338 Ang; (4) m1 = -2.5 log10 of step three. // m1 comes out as 0.018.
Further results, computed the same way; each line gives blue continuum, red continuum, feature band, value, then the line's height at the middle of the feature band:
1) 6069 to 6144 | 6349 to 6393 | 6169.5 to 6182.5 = -0.01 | 17.9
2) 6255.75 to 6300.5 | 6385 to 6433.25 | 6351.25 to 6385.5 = 0.08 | 18.3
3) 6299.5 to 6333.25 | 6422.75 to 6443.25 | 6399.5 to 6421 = -0.03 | 18.3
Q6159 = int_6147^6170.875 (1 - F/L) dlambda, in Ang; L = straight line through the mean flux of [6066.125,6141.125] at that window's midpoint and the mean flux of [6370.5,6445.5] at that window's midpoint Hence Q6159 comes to -0.5 Ang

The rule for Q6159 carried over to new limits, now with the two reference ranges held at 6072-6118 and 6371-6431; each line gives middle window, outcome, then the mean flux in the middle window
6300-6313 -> -0.9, 18.9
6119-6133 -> 0.3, 17.7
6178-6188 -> 0.2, 17.7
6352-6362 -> -1.0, 19.3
